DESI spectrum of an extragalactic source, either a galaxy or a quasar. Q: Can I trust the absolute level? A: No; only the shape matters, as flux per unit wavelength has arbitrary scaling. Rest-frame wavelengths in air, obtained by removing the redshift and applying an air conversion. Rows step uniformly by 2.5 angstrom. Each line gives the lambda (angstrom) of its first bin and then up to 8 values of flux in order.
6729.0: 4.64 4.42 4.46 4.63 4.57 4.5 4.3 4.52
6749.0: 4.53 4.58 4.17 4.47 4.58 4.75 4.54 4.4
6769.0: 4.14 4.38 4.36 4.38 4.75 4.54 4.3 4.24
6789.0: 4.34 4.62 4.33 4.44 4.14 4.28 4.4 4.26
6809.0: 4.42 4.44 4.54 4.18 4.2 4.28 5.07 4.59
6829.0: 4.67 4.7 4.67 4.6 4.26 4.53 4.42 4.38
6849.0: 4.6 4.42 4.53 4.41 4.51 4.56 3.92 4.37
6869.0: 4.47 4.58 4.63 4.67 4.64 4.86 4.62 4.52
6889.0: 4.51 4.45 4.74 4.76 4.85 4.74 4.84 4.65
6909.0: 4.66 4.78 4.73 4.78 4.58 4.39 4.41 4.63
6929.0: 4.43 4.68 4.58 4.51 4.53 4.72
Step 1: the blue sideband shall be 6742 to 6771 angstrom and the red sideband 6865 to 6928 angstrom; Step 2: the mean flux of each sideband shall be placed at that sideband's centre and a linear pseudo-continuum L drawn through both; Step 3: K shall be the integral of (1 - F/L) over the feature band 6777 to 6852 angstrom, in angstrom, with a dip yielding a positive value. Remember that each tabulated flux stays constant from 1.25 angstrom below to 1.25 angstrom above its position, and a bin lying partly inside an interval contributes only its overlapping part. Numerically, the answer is 1.2 angstrom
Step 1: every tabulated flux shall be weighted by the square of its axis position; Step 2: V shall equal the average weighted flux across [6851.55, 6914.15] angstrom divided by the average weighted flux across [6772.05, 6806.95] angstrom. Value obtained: 1.08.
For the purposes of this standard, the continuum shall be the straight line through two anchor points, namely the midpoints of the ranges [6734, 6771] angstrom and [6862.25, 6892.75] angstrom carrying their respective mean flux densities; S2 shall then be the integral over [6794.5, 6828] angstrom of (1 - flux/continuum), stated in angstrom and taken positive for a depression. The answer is 0.7 angstrom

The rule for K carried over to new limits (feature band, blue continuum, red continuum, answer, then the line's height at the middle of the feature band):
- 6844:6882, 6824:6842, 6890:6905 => 1.4 angstrom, 4.66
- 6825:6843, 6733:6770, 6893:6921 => 0.1 angstrom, 4.61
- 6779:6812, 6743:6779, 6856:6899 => 0.7 angstrom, 4.48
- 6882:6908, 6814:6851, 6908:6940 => -0.6 angstrom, 4.57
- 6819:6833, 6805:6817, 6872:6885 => -0.5 angstrom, 4.45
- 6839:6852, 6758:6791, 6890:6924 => 0.3 angstrom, 4.57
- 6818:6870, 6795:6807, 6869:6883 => 0.2 angstrom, 4.51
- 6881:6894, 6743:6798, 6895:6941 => 0.0 angstrom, 4.6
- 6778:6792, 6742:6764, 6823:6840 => 0.3 angstrom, 4.56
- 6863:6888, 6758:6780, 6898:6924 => 0.5 angstrom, 4.63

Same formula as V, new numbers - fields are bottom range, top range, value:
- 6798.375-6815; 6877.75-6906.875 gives 1.10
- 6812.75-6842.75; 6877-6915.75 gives 1.06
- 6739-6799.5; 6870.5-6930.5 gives 1.09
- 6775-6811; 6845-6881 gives 1.04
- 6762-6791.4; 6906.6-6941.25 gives 1.09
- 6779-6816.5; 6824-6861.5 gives 1.05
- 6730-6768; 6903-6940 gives 1.08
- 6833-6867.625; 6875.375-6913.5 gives 1.07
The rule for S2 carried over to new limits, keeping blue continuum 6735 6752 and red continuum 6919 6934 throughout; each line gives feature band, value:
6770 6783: 0.1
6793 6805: 0.5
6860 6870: 0.4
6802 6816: 0.4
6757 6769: 0.0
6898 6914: -0.8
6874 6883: -0.4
